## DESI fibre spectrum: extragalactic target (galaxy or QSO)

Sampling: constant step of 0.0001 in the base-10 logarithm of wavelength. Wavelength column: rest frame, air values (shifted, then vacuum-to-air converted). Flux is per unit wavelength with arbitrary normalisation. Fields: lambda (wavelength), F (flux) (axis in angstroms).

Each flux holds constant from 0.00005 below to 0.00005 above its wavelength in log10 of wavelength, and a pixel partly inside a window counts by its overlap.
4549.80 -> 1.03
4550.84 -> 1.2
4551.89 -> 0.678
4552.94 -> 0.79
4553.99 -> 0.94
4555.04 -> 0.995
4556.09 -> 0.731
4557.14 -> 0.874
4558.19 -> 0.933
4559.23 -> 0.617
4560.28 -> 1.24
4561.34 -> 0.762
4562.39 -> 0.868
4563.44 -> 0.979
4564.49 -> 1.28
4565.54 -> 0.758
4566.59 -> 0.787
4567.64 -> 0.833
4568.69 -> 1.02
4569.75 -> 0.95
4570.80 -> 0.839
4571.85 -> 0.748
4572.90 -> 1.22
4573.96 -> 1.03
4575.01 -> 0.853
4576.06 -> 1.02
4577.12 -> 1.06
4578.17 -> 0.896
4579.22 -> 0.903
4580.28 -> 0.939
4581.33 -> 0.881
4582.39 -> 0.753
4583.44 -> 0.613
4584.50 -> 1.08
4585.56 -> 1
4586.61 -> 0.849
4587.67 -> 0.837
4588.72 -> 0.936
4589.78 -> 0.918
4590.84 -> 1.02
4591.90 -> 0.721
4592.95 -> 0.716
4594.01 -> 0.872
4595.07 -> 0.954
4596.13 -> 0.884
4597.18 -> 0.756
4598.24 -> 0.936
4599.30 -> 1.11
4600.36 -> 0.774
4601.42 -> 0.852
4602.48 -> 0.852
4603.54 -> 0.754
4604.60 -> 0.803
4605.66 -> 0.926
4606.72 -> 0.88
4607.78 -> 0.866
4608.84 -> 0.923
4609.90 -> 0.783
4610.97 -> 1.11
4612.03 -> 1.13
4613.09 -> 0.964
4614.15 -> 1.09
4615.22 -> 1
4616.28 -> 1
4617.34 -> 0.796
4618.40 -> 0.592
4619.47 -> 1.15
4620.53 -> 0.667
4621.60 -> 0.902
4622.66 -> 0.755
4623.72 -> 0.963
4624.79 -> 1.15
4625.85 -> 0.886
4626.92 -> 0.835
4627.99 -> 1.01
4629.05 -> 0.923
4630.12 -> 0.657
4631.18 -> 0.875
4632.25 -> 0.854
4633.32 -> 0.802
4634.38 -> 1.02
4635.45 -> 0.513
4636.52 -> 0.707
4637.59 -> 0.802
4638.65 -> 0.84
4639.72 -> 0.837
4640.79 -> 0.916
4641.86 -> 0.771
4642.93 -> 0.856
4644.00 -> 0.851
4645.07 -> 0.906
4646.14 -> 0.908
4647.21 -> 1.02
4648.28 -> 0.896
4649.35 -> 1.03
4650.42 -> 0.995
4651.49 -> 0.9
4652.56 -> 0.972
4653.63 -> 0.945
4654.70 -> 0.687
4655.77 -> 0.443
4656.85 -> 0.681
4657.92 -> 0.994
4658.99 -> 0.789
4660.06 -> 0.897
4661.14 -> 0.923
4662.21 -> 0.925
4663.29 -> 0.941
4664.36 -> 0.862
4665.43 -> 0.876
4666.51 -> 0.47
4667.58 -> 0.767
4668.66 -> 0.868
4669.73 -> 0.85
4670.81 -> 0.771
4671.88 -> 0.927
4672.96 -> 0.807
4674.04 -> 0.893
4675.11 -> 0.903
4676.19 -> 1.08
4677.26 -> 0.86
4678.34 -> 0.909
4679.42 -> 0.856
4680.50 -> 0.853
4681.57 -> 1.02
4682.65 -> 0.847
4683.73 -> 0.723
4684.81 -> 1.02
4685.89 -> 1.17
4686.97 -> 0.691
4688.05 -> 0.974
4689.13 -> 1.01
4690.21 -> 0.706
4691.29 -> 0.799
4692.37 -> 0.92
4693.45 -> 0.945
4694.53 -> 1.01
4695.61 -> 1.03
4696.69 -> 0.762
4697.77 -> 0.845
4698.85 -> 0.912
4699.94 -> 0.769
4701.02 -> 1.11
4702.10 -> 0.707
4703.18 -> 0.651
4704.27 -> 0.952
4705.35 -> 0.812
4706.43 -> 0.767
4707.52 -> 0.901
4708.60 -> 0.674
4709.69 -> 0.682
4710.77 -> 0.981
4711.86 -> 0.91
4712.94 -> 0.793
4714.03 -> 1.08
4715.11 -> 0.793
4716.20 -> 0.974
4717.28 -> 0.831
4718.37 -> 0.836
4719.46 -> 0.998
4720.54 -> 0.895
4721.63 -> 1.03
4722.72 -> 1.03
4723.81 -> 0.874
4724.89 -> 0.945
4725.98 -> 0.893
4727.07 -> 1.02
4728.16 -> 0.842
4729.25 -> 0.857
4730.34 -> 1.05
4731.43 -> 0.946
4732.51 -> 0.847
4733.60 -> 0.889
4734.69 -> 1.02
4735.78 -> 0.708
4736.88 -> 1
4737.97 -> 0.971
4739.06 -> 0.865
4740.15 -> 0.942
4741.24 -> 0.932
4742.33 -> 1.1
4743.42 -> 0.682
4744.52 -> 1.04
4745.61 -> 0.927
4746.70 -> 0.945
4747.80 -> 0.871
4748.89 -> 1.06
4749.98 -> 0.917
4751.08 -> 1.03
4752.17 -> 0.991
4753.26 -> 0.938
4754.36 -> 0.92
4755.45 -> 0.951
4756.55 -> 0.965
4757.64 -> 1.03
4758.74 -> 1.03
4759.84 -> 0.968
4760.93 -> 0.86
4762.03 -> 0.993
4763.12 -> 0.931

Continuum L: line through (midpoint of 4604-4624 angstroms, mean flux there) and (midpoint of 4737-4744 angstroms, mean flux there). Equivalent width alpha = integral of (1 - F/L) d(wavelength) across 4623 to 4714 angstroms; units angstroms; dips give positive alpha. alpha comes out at 4.94 angstroms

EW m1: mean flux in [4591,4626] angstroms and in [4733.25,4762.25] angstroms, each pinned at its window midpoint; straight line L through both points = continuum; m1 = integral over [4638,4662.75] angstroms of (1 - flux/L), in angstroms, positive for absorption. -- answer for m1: 1.2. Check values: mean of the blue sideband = 0.896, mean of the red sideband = 0.946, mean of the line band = 0.869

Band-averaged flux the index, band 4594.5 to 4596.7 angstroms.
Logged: 0.916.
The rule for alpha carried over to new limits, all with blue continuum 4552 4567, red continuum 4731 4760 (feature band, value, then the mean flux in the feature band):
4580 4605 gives 0.9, 0.867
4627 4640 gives 1.3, 0.82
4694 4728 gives 1.8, 0.886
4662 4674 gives 1.3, 0.824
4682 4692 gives 0.5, 0.884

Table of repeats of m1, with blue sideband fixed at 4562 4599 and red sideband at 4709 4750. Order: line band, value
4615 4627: 0.27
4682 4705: 0.83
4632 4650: 1.12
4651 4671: 2.07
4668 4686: 0.38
